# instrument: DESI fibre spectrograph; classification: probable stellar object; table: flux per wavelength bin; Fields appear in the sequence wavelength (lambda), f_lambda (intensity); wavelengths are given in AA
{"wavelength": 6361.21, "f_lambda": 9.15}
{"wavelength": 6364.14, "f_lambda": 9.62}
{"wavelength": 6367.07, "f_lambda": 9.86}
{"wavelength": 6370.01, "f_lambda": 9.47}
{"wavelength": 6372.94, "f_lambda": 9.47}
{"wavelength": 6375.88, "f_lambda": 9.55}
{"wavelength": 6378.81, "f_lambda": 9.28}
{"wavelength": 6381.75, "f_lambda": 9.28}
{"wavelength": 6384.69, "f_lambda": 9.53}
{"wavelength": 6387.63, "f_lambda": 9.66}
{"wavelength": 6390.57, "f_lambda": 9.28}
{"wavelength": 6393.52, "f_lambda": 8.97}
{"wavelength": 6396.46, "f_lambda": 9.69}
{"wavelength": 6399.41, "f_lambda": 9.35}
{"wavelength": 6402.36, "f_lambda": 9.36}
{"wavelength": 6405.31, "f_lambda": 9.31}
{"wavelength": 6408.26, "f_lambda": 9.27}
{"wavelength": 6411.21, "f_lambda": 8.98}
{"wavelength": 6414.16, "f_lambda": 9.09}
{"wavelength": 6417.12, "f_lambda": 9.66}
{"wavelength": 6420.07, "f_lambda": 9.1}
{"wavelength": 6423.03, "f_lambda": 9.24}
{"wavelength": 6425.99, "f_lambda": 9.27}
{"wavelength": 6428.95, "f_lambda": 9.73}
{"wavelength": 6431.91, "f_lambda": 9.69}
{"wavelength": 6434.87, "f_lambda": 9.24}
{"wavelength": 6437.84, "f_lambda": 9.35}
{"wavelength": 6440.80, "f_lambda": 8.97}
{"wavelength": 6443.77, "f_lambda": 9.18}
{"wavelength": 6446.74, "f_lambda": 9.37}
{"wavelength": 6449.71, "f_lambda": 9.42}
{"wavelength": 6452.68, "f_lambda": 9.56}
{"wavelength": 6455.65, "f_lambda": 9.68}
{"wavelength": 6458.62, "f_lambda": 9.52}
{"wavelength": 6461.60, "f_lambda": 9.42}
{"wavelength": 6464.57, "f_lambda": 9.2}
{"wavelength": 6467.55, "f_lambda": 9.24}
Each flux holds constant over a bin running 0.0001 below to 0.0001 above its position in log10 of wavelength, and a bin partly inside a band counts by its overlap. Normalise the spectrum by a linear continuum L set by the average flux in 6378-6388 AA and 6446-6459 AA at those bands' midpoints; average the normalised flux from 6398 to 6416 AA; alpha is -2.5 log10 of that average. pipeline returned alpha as 0.03 mag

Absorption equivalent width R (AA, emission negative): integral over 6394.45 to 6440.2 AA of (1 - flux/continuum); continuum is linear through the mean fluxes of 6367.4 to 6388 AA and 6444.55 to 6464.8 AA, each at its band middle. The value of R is 0.60 AA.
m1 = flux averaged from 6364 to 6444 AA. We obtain 9.37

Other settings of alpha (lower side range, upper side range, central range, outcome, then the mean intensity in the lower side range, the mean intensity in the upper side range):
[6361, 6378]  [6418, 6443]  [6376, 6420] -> 0.012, 9.54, 9.33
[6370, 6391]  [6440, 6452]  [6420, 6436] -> -0.010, 9.45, 9.27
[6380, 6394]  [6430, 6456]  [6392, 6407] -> 0.004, 9.37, 9.38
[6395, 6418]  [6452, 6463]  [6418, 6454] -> 0.012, 9.33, 9.55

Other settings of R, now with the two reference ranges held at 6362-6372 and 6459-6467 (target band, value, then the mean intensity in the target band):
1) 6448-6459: -0.2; 9.55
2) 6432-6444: 0.2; 9.24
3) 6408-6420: 0.3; 9.23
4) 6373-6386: 0.2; 9.42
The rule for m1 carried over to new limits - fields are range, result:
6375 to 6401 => 9.4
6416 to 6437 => 9.41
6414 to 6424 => 9.3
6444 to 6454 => 9.41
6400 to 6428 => 9.26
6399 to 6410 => 9.31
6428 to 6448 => 9.35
